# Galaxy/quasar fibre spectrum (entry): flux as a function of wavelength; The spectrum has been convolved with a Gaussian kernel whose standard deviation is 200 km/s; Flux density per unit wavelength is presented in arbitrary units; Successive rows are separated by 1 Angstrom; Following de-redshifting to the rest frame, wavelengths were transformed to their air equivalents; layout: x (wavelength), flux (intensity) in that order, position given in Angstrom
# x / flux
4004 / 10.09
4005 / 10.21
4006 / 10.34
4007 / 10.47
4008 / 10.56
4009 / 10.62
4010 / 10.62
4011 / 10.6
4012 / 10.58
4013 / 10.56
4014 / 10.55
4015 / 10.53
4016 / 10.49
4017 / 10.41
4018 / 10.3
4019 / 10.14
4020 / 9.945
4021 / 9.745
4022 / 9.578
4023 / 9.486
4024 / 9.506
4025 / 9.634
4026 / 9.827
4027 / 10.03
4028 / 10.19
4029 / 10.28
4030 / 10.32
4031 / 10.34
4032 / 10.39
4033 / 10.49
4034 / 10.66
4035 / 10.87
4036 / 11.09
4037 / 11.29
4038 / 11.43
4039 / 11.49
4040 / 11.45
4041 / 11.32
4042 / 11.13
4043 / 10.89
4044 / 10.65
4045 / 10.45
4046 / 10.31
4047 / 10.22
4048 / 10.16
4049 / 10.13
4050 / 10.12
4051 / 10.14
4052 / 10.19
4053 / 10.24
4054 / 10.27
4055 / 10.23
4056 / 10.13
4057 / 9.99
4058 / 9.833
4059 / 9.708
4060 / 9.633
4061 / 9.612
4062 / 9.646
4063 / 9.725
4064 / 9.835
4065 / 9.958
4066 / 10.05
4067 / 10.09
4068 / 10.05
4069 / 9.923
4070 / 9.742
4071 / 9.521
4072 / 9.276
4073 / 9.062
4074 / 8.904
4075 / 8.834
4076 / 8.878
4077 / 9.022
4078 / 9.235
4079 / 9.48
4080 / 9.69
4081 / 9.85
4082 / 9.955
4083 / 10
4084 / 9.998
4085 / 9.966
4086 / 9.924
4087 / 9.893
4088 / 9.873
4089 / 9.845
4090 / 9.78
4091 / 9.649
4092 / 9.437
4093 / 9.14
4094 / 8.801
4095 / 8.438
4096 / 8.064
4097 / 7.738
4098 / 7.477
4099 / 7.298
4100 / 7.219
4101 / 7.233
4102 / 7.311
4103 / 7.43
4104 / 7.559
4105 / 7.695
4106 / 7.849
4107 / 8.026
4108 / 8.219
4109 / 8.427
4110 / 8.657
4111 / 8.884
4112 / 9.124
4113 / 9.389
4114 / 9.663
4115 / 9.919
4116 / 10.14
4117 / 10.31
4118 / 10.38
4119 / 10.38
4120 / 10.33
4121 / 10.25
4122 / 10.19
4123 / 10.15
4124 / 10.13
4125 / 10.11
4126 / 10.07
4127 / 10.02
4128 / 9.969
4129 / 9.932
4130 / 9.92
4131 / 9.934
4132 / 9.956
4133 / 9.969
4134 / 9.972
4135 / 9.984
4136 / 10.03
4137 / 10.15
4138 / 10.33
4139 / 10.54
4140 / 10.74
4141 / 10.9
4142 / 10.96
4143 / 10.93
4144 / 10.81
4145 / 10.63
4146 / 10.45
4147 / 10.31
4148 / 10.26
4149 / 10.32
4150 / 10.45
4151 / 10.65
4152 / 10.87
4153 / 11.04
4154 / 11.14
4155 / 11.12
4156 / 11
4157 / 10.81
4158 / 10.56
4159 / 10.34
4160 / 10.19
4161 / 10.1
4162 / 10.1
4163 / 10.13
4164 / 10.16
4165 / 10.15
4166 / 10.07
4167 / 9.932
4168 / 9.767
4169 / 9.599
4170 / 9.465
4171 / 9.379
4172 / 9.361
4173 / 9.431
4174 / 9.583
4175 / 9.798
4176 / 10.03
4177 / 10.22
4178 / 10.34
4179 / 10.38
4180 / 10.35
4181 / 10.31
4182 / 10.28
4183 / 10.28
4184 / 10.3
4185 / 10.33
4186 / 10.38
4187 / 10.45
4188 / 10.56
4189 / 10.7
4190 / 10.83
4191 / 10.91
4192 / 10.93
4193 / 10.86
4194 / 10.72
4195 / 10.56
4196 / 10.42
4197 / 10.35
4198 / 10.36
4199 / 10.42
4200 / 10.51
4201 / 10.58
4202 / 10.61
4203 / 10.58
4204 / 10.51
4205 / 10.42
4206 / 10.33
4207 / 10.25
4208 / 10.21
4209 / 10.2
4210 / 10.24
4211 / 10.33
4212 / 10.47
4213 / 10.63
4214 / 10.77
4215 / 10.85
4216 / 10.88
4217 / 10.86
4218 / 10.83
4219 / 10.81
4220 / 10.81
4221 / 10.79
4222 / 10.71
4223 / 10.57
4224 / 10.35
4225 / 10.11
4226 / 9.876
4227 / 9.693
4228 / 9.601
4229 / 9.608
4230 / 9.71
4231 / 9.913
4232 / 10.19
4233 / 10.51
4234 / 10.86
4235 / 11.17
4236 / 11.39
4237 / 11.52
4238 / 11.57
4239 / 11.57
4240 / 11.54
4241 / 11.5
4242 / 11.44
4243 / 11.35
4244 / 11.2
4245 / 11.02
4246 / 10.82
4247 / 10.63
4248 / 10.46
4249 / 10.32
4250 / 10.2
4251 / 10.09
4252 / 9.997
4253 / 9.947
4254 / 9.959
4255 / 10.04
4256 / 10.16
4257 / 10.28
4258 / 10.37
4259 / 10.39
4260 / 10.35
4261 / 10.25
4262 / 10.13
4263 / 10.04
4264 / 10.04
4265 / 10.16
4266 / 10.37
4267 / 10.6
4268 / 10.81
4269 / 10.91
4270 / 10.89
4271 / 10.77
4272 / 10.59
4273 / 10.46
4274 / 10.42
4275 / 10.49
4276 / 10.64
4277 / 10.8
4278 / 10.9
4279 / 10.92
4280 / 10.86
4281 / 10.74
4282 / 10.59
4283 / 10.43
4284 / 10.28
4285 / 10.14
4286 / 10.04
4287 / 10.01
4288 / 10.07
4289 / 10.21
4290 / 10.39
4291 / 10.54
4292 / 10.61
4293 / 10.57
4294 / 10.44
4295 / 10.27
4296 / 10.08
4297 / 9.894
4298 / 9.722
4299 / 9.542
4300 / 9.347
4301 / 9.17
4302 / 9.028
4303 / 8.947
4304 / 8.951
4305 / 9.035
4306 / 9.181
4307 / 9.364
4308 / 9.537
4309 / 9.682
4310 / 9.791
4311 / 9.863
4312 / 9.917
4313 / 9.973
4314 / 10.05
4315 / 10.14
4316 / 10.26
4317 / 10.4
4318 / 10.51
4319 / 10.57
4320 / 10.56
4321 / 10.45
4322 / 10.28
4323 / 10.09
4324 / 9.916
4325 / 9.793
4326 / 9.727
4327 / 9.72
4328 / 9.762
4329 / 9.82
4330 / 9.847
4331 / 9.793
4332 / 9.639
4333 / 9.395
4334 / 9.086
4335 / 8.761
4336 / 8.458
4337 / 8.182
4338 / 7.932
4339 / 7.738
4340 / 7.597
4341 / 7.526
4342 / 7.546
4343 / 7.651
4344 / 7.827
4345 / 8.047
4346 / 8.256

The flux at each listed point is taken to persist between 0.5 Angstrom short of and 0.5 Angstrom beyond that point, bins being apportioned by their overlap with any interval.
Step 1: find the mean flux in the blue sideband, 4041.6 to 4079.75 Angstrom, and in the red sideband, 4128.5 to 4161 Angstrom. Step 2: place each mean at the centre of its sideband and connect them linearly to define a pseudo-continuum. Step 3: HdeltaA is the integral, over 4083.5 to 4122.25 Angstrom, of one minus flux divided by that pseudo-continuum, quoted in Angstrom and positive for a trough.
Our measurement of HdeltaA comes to 4.6 Angstrom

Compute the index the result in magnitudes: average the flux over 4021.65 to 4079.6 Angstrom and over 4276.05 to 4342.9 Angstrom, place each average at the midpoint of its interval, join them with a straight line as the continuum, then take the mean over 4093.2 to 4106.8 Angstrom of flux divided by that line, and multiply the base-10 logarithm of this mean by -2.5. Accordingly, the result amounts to 0.28 mag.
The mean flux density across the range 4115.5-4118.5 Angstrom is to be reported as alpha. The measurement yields 10.3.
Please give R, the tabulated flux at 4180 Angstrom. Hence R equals 10.35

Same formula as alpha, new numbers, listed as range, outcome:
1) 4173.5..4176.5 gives 9.8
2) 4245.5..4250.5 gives 10.5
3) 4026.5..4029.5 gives 10.2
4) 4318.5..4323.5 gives 10.4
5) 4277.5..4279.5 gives 10.9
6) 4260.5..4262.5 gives 10.2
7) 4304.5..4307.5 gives 9.19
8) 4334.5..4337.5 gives 8.47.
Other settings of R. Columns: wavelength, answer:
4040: 11.45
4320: 10.56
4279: 10.92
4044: 10.65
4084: 9.998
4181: 10.31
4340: 7.597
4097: 7.738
